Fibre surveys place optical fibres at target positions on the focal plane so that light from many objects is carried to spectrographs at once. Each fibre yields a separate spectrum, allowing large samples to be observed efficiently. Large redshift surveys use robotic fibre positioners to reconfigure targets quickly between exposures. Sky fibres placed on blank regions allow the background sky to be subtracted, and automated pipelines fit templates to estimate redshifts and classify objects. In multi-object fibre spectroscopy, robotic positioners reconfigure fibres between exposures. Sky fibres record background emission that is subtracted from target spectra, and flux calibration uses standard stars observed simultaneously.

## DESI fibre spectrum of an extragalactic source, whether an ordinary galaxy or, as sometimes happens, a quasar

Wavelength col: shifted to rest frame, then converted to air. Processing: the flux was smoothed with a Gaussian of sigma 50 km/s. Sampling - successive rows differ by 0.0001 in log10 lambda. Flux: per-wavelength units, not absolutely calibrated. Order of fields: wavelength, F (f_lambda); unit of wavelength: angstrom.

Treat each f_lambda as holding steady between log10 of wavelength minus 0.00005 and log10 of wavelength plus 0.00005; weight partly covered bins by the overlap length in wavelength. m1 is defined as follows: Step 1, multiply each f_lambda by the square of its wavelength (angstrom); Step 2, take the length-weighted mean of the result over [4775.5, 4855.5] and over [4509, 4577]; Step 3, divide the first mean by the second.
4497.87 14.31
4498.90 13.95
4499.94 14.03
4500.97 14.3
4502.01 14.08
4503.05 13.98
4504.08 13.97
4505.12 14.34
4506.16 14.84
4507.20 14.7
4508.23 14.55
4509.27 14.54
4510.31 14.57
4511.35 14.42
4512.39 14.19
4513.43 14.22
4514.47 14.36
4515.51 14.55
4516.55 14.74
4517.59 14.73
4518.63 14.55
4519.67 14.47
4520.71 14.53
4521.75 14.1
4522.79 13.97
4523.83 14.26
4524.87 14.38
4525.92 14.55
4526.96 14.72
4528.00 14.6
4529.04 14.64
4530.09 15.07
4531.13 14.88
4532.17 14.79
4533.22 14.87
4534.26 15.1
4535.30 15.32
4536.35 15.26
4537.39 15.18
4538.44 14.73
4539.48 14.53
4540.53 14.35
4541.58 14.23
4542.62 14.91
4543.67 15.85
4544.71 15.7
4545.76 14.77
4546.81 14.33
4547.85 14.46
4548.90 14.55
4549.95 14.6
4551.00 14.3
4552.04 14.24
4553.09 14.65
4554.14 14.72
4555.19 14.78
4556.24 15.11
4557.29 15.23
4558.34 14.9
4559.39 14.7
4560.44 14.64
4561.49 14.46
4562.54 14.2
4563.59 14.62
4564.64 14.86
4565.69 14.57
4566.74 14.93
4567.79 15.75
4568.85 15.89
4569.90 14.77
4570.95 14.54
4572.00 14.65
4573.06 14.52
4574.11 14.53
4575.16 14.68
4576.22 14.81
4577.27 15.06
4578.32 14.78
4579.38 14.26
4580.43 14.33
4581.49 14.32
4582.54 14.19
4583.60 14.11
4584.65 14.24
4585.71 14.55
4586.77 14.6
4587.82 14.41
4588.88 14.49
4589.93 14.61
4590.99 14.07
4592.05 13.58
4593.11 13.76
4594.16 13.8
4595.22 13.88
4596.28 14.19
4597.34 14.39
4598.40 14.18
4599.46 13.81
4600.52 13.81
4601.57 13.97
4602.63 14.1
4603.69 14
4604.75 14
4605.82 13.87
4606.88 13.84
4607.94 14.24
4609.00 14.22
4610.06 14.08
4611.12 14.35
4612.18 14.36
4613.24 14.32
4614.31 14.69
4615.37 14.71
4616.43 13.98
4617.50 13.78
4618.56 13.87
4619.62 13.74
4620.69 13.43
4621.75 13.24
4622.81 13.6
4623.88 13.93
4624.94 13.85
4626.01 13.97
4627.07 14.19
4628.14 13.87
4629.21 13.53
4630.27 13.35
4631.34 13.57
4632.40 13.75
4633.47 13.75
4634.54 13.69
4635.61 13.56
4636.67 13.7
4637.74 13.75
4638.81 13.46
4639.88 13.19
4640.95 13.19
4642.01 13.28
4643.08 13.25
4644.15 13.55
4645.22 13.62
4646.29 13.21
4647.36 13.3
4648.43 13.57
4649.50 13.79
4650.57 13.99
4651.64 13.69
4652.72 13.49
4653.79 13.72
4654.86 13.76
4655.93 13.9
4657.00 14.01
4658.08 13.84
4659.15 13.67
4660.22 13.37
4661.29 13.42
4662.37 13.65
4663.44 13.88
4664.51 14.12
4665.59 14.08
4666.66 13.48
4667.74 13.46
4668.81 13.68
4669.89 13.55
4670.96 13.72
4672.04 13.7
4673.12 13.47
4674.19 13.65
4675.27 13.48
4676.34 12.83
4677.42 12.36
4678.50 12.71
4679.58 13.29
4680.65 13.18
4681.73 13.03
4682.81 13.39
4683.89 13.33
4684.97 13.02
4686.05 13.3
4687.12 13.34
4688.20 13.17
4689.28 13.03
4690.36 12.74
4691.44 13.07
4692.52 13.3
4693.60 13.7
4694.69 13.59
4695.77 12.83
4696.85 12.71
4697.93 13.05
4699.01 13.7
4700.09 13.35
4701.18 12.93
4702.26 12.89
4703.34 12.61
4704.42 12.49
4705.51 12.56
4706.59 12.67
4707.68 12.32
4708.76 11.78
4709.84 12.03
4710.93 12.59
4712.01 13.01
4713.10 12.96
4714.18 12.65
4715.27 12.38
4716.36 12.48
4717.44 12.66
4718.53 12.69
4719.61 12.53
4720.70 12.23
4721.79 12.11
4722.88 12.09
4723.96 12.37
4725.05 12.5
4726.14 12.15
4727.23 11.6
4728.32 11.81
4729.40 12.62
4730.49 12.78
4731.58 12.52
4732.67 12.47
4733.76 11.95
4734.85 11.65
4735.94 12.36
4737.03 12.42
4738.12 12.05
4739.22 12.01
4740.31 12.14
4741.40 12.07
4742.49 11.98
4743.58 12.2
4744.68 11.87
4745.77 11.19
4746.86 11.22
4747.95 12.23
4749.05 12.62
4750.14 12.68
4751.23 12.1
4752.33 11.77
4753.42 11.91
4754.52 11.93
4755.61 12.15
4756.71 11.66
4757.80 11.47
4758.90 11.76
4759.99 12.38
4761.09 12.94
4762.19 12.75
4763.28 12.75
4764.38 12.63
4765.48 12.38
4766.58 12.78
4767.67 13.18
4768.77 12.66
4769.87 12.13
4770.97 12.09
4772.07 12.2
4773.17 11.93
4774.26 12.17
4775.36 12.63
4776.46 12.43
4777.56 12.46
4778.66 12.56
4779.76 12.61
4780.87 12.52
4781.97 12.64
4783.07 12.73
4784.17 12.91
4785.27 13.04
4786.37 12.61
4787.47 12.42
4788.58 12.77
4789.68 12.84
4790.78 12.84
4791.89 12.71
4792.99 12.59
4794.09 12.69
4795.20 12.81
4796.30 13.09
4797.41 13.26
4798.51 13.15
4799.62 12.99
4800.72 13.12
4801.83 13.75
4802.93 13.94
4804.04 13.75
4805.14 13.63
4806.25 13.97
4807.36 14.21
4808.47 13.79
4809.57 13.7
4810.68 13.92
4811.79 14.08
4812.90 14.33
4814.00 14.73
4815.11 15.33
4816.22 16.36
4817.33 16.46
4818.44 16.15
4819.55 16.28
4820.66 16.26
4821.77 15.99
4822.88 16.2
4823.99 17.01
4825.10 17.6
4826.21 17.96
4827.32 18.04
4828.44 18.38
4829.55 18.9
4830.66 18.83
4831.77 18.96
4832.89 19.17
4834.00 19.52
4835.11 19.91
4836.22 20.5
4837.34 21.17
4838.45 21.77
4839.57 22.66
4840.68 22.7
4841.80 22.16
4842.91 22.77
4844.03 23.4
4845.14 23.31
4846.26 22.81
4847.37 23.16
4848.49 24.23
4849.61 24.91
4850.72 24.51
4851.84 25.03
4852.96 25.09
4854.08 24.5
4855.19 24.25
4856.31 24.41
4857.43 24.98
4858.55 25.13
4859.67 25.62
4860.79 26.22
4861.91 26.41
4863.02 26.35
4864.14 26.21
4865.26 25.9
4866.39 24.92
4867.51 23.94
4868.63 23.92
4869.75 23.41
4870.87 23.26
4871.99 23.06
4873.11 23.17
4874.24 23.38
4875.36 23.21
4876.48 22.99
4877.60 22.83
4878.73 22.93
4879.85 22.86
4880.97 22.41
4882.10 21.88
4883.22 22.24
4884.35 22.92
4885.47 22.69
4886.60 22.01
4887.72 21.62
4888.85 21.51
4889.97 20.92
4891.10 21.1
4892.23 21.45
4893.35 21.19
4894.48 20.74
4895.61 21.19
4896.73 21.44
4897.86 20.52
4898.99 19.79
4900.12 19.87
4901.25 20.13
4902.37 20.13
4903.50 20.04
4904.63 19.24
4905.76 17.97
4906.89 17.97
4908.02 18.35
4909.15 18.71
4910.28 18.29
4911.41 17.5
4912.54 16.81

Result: 1.29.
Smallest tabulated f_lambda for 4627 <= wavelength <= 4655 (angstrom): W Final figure 13.19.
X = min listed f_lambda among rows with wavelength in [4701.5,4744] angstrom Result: 11.6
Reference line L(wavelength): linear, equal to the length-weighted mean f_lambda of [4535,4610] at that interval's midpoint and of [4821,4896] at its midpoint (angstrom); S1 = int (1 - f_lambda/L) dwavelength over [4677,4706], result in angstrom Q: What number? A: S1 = 7.7 angstrom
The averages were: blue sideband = 14.5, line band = 13.1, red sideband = 22.3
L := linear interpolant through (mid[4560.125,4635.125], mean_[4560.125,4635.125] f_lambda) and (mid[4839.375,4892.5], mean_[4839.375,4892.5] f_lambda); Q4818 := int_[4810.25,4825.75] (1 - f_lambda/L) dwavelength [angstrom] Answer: 4.3 angstrom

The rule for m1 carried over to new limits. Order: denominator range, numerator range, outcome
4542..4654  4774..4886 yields 1.46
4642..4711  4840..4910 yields 1.85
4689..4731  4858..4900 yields 1.95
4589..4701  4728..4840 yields 1.08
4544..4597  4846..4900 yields 1.82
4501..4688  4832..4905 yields 1.80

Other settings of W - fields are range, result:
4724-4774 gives 11.19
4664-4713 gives 11.78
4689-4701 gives 12.71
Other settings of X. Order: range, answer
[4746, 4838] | 11.22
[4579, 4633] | 13.24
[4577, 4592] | 14.07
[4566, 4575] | 14.52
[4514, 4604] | 13.58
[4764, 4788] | 11.93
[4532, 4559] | 14.23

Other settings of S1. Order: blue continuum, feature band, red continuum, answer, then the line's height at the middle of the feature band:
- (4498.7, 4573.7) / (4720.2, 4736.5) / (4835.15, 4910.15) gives 5.9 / 19.2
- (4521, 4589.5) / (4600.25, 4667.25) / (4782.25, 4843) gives 5.6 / 15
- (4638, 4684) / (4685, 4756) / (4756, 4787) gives 2.6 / 12.9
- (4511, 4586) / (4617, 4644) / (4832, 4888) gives 5.3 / 17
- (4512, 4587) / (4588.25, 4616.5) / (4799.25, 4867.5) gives 2.7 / 15.6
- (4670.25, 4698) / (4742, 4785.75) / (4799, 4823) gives 5.6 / 14.1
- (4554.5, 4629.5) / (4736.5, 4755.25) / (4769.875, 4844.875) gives 3.8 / 15.1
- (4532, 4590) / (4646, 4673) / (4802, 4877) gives 4.9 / 16.8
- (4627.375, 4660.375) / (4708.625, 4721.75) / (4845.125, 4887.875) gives 3.4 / 16.9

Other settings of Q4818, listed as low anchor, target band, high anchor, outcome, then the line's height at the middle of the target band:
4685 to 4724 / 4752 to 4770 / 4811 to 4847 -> 3.7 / 15.5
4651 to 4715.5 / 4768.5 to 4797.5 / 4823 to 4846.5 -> 8.5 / 17.8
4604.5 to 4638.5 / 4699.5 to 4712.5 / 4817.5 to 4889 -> 3.3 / 16.9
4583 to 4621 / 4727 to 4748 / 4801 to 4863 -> 6.4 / 17.3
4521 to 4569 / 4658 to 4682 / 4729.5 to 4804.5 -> 0.0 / 13.5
